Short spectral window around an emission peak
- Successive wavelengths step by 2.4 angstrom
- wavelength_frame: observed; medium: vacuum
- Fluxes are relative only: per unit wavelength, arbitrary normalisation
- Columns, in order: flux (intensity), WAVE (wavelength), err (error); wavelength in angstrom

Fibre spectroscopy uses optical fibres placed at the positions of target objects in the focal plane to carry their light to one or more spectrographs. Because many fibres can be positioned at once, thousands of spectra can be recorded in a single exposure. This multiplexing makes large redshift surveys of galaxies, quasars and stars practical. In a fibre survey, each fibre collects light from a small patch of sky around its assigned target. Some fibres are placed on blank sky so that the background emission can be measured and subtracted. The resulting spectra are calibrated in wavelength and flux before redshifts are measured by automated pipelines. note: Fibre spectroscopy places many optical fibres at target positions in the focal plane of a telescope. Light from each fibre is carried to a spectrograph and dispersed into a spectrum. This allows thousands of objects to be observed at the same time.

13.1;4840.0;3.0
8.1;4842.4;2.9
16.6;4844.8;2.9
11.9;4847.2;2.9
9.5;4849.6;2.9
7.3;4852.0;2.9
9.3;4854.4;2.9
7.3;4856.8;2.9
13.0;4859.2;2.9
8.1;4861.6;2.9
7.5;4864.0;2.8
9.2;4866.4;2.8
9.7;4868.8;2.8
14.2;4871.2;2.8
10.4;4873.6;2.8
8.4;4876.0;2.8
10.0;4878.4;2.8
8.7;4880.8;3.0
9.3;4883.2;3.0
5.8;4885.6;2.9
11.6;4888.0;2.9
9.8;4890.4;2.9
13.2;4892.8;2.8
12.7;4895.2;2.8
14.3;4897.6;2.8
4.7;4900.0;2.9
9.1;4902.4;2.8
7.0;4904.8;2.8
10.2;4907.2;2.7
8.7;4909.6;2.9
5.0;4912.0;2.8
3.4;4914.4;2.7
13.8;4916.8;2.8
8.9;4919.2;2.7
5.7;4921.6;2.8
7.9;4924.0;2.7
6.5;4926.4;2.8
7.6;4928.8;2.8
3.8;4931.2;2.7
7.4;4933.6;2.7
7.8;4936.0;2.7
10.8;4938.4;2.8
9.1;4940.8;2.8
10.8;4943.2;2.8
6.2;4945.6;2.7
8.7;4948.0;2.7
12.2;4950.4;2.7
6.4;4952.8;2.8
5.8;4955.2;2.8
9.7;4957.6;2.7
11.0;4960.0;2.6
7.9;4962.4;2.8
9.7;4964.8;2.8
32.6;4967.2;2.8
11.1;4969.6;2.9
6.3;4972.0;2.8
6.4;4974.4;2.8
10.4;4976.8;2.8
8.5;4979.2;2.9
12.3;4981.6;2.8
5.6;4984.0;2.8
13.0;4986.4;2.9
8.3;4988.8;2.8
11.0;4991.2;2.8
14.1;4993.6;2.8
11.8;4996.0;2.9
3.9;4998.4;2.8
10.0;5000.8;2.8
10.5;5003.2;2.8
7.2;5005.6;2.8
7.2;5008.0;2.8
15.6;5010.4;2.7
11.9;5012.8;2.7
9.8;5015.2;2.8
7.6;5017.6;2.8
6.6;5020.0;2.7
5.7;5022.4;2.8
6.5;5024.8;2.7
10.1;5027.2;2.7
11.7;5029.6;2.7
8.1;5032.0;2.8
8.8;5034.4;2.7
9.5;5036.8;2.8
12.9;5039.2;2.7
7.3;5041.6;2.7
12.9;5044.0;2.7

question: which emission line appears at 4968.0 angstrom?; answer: Hgamma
